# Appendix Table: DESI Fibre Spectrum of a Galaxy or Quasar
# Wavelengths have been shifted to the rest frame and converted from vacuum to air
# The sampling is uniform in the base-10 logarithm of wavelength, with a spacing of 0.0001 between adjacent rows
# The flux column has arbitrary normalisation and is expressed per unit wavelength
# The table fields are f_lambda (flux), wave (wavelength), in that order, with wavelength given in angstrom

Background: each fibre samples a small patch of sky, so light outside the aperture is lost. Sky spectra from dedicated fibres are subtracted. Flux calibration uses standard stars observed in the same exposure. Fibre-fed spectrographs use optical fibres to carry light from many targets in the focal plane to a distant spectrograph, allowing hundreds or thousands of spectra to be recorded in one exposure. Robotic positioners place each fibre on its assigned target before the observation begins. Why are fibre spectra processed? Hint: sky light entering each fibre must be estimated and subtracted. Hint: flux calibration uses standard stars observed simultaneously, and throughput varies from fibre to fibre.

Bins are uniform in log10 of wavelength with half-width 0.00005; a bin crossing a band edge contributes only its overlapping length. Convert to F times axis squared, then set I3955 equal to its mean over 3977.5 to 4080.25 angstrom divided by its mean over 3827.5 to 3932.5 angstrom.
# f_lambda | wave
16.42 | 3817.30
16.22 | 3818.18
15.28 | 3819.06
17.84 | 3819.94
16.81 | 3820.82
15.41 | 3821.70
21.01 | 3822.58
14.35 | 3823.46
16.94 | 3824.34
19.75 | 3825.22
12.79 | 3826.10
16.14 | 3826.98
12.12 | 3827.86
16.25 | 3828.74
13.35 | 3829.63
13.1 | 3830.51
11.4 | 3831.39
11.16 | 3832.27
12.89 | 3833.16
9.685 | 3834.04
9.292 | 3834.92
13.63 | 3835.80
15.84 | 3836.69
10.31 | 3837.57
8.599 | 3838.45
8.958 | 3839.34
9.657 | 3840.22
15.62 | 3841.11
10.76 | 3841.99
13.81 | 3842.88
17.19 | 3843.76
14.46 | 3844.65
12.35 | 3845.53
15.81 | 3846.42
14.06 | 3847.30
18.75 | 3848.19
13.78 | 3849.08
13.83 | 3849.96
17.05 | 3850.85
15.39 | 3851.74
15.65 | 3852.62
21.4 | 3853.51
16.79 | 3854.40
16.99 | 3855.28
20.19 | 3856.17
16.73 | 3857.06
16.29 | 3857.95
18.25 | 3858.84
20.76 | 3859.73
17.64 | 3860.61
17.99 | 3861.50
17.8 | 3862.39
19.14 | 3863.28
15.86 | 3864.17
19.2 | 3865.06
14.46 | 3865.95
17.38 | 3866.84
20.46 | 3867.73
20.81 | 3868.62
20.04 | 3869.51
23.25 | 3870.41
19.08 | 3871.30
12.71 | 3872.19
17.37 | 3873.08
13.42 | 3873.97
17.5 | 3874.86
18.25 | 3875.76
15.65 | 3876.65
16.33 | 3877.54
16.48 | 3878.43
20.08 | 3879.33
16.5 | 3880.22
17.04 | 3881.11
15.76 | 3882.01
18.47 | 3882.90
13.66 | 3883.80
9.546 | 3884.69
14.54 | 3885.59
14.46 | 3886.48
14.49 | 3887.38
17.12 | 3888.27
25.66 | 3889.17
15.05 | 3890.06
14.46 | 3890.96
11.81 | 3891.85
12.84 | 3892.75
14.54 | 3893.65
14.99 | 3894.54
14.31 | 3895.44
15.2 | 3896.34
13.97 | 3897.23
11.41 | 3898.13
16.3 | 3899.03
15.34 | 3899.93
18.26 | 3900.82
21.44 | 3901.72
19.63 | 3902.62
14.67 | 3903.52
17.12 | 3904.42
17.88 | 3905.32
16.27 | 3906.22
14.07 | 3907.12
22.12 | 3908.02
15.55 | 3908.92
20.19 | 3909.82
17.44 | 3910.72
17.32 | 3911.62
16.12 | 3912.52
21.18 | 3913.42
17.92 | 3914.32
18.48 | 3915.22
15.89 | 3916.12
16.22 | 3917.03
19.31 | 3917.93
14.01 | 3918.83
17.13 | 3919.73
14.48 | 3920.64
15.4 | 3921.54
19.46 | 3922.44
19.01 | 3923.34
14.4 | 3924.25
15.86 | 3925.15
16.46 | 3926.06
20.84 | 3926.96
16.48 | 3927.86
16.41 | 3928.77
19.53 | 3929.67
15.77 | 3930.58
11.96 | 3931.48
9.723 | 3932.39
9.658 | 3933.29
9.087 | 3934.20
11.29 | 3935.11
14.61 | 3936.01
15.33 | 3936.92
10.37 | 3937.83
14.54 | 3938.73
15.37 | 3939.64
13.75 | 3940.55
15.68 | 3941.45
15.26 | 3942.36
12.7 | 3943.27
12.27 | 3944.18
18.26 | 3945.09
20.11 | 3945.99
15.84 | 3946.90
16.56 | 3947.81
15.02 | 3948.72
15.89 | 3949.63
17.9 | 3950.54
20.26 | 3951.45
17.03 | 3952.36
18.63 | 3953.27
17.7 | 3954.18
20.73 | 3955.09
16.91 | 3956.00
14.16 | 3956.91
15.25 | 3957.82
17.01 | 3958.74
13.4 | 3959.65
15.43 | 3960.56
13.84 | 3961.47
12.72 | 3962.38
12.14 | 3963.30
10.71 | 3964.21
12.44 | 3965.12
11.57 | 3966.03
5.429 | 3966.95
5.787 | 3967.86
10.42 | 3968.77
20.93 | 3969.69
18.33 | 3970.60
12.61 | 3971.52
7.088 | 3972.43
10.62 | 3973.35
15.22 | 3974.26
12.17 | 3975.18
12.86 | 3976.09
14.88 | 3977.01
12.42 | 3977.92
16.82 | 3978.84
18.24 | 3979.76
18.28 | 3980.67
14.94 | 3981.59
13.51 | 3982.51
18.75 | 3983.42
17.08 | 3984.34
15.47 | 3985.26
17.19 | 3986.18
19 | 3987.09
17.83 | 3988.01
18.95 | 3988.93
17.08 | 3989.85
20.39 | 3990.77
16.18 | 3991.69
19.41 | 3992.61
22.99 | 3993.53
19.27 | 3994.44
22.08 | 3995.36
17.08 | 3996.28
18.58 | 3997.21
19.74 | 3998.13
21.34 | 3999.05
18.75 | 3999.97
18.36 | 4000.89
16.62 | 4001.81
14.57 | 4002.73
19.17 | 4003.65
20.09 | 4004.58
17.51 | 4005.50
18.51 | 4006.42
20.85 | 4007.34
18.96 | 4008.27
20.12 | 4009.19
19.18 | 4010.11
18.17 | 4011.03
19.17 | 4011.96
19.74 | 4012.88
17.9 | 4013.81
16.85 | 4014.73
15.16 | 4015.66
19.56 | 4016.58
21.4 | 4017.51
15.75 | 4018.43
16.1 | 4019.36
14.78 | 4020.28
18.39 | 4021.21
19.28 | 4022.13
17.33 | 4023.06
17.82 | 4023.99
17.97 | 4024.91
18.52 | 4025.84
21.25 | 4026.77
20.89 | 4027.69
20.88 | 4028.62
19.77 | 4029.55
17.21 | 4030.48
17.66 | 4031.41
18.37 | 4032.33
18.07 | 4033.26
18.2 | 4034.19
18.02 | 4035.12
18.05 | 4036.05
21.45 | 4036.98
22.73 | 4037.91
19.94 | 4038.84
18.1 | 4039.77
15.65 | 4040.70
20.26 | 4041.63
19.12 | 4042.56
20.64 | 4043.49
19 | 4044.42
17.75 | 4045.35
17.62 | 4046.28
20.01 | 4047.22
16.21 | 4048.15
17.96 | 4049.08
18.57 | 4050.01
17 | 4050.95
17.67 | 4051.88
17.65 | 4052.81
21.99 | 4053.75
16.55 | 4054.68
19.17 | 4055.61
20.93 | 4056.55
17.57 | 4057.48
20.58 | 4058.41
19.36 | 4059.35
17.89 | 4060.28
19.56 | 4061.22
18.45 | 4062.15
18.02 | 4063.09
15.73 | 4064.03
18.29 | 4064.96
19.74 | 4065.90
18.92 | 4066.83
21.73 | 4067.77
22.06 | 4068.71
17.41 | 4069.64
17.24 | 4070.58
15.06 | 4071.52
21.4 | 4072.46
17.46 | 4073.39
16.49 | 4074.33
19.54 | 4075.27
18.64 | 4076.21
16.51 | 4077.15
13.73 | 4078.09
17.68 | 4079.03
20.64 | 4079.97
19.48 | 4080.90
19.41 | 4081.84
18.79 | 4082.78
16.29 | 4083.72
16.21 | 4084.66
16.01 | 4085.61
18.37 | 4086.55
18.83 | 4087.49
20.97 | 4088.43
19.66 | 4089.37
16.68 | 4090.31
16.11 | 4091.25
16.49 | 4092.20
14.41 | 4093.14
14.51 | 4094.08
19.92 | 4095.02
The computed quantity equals 1.24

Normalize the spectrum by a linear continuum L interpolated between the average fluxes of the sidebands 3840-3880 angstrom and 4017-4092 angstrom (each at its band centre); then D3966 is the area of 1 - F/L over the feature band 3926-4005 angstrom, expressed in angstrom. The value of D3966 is 9.2 angstrom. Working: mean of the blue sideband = 16.9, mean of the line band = 15.7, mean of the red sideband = 18.5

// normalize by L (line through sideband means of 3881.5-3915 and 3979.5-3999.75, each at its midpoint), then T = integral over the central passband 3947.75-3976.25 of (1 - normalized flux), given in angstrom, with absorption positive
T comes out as 5.5 angstrom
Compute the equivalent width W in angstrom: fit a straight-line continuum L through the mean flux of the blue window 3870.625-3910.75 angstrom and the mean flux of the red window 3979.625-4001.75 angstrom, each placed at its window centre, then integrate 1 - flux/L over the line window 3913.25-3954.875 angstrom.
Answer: 3.1 angstrom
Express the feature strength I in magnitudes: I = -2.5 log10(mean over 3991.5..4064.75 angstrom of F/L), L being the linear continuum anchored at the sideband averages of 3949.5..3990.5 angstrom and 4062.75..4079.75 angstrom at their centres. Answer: -0.12 mag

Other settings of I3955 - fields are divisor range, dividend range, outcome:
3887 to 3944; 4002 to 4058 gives 1.24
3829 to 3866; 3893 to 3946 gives 1.10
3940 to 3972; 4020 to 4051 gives 1.30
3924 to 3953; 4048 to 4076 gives 1.30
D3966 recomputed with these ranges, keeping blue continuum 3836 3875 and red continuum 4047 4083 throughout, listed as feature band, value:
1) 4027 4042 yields -0.8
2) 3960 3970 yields 3.2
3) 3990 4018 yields -1.7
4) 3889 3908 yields 0.8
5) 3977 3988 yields 0.7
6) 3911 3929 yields -0.2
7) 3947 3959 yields 0.1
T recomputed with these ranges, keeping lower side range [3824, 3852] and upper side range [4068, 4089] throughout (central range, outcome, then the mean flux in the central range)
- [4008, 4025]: -1.1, 18.1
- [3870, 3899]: -2.8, 15.8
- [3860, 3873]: -3.9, 18.3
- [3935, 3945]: 1.0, 14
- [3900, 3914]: -2.8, 17.9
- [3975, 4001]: -1.9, 17.6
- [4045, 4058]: -0.5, 18.4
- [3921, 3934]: -0.3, 15.6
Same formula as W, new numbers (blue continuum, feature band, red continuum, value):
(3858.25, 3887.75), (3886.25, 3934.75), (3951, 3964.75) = 0.9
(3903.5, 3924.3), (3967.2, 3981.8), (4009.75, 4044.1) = 3.5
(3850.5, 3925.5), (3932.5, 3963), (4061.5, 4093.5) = 3.7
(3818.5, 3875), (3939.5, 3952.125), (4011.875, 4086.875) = 0.7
